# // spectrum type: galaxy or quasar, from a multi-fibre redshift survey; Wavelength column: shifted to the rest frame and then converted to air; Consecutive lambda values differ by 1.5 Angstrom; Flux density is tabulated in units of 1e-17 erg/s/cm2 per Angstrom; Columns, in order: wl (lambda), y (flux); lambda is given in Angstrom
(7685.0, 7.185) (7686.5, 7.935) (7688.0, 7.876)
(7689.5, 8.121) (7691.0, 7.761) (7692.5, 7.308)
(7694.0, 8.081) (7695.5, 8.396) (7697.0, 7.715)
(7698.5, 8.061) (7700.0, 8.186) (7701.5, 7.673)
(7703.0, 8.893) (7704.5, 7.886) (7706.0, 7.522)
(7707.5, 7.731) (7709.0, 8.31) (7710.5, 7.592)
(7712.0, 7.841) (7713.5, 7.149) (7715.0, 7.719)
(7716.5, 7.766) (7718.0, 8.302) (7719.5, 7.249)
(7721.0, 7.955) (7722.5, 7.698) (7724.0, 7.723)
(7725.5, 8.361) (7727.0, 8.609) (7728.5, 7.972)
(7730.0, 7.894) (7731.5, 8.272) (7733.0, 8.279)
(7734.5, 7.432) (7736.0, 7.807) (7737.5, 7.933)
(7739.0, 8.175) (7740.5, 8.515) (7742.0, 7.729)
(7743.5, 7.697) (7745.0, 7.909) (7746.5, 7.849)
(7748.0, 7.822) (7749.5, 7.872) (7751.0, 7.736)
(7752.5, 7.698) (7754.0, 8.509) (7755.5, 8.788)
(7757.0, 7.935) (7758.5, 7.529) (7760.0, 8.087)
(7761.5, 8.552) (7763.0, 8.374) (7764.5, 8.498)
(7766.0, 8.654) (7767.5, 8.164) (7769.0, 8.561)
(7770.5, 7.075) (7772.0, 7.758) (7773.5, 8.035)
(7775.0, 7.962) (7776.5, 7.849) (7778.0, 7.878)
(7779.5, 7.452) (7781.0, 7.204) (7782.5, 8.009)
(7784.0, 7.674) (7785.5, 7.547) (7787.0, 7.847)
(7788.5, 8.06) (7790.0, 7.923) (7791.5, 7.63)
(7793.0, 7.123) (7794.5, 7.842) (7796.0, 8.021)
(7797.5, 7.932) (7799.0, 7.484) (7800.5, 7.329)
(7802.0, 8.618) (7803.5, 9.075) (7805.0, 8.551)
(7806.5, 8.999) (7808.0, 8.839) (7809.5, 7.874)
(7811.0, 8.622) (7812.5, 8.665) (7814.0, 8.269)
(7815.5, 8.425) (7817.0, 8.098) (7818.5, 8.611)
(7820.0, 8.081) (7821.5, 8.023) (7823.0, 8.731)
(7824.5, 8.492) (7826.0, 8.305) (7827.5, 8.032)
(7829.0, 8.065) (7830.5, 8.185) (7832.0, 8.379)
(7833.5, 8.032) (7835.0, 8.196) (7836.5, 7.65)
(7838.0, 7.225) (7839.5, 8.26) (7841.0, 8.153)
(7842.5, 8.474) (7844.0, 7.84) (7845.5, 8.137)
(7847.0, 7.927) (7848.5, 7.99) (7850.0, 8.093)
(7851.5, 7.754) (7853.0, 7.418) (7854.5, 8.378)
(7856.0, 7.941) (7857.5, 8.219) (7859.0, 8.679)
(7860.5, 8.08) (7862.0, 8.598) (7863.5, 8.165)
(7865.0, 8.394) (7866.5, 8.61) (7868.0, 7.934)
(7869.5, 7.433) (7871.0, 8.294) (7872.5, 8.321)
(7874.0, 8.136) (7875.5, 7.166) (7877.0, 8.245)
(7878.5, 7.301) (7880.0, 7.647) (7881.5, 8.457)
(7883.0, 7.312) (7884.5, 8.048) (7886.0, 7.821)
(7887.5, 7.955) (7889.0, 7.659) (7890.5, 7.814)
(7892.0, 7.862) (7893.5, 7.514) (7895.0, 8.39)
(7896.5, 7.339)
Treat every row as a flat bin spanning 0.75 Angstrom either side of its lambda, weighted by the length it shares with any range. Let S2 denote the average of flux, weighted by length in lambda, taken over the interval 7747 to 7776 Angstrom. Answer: 8.08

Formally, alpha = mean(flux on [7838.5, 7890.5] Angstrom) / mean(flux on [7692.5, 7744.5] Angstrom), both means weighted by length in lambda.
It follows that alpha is 1.01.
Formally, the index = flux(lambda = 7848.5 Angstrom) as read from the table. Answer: 7.99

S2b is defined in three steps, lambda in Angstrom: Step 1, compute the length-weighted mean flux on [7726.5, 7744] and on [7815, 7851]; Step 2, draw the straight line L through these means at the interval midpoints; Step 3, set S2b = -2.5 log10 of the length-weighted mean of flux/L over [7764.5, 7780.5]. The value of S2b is 0.015 mag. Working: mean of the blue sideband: 8.02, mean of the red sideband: 8.14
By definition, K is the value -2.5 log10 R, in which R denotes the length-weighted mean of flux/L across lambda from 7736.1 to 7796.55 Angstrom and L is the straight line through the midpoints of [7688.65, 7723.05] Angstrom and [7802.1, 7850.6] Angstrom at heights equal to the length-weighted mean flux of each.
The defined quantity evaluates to 0.02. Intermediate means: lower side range 7.87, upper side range 8.26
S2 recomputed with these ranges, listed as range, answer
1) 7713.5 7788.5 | 7.95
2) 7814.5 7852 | 8.13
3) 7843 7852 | 7.98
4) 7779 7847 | 8.09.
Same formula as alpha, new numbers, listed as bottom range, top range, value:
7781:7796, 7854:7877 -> 1.06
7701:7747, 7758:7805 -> 1.00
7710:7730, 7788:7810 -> 1.03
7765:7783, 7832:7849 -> 1.01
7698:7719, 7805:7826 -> 1.07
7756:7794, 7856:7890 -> 1.01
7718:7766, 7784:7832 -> 1.02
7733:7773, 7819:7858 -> 1.01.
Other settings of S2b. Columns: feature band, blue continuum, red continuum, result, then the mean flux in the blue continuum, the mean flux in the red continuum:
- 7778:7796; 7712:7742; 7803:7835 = 0.07 mag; 7.93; 8.39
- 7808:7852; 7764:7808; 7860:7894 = -0.03 mag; 7.97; 7.95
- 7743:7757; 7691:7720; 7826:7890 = -0.01 mag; 7.86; 8.02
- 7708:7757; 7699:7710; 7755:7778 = 0.02 mag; 8.02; 8.11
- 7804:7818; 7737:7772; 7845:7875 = -0.05 mag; 8.07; 8.12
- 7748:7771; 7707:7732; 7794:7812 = -0.01 mag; 7.89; 8.28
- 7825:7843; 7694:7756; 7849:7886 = -0.01 mag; 7.95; 8.02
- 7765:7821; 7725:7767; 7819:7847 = 0.01 mag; 8.09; 8.12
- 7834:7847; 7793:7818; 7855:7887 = 0.02 mag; 8.26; 8.04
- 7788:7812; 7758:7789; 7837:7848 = -0.02 mag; 7.94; 7.99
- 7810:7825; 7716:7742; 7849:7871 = -0.04 mag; 7.99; 8.13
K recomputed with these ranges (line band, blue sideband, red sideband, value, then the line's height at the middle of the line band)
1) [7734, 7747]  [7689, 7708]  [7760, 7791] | 0.01 mag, 7.95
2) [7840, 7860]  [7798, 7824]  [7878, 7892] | 0.00 mag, 8.06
